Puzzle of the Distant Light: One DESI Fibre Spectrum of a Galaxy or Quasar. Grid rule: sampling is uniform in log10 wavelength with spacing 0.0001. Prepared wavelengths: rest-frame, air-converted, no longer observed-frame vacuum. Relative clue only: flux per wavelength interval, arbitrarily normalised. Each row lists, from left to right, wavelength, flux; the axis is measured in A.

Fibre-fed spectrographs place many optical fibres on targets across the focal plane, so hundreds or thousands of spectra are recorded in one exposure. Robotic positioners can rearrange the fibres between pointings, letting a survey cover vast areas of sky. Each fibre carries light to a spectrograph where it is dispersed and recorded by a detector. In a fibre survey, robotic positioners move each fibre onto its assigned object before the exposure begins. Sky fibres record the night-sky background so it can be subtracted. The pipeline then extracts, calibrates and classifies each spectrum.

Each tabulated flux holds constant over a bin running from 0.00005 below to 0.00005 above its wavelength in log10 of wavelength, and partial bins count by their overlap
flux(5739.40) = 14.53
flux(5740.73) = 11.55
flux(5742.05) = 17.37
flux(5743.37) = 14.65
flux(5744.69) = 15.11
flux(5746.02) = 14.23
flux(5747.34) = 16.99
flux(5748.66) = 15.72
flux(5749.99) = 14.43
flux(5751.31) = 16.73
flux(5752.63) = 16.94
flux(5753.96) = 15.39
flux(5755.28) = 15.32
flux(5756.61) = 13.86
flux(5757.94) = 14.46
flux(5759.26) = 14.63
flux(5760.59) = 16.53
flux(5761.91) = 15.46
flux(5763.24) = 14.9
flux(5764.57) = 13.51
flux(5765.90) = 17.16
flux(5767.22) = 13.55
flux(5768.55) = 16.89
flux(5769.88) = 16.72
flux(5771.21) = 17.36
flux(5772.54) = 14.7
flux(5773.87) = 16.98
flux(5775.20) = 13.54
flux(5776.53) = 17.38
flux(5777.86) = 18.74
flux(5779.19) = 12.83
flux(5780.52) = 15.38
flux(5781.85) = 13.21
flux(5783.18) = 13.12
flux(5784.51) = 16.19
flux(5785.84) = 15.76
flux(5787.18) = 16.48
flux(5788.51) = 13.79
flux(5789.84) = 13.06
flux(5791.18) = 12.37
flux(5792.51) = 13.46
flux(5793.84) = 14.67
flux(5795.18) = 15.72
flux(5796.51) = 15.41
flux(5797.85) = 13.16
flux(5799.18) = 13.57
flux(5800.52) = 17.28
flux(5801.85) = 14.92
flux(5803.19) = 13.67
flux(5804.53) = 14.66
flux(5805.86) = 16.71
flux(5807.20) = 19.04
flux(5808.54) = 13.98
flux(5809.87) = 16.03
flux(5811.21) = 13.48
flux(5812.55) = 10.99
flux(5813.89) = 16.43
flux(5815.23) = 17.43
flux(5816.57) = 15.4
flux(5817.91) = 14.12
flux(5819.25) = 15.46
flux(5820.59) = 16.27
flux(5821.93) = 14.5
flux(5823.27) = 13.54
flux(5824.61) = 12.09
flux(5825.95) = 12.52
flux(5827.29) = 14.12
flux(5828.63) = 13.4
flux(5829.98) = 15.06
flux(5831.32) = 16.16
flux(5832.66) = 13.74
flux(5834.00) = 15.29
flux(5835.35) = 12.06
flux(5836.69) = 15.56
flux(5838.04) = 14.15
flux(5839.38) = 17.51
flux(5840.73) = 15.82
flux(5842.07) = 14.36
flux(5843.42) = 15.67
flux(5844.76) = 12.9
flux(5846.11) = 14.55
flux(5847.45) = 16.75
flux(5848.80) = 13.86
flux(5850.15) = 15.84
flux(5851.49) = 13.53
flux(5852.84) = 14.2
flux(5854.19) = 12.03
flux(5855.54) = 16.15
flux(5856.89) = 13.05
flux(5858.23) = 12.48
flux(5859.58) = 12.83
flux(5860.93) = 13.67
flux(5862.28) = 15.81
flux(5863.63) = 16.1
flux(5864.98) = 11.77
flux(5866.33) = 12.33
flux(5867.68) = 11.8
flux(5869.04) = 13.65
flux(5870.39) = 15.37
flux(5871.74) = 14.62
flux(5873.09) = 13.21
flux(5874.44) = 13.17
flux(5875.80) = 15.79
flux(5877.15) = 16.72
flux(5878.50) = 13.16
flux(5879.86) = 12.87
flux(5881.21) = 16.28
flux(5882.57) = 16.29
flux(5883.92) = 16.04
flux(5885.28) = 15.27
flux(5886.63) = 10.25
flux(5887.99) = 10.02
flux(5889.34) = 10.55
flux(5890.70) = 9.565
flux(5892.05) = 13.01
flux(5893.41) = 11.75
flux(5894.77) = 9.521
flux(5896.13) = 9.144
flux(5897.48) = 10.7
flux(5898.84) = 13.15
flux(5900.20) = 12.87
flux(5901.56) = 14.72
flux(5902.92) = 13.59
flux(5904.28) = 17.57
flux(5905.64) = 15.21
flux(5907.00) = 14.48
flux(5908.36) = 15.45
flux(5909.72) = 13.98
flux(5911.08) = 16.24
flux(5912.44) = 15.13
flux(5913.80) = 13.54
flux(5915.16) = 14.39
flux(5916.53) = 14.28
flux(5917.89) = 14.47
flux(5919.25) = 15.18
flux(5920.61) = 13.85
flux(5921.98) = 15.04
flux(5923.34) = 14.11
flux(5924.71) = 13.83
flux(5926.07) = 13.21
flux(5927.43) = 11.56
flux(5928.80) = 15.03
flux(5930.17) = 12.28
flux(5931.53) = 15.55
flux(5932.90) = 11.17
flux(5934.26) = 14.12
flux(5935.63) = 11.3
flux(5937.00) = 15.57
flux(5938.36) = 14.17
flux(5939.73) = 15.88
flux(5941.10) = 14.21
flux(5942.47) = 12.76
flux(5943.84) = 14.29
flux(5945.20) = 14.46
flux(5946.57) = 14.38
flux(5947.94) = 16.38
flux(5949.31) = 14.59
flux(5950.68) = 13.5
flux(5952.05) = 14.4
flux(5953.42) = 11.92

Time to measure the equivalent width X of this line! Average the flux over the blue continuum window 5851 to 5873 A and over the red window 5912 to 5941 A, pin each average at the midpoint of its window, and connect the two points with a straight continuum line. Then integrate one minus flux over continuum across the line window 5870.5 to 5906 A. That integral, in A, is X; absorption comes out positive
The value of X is 1.3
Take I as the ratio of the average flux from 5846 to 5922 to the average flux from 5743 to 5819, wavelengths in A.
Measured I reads 0.9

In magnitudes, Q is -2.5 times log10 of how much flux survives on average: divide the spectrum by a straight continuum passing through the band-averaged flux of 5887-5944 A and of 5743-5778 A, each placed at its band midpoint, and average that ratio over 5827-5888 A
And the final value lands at -0.002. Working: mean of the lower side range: 15.6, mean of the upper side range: 13.5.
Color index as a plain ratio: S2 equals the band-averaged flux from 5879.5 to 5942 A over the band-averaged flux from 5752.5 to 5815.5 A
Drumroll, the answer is 0.9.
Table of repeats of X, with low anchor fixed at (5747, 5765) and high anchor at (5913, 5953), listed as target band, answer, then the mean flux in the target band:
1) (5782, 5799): 0.8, 14.4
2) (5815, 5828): 0.4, 14.4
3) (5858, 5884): 0.6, 14.2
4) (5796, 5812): -0.1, 15.1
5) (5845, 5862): 0.6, 14.1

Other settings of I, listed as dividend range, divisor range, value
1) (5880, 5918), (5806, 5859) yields 0.92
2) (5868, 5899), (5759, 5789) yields 0.84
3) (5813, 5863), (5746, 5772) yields 0.93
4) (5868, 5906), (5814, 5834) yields 0.91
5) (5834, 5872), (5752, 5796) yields 0.94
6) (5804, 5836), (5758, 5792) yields 0.97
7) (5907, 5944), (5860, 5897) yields 1.07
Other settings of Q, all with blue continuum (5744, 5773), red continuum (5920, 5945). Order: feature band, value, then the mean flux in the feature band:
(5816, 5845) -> 0.02 mag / 14.6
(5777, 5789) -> 0.01 mag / 15.1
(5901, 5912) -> -0.08 mag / 15.2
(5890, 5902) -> 0.22 mag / 11.5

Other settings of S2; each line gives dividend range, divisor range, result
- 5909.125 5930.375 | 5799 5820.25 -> 0.93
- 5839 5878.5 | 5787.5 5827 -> 0.98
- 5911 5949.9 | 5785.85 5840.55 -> 0.96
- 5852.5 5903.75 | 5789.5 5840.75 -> 0.90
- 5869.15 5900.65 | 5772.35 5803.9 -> 0.88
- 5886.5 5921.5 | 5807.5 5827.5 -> 0.91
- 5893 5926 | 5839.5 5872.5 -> 0.98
